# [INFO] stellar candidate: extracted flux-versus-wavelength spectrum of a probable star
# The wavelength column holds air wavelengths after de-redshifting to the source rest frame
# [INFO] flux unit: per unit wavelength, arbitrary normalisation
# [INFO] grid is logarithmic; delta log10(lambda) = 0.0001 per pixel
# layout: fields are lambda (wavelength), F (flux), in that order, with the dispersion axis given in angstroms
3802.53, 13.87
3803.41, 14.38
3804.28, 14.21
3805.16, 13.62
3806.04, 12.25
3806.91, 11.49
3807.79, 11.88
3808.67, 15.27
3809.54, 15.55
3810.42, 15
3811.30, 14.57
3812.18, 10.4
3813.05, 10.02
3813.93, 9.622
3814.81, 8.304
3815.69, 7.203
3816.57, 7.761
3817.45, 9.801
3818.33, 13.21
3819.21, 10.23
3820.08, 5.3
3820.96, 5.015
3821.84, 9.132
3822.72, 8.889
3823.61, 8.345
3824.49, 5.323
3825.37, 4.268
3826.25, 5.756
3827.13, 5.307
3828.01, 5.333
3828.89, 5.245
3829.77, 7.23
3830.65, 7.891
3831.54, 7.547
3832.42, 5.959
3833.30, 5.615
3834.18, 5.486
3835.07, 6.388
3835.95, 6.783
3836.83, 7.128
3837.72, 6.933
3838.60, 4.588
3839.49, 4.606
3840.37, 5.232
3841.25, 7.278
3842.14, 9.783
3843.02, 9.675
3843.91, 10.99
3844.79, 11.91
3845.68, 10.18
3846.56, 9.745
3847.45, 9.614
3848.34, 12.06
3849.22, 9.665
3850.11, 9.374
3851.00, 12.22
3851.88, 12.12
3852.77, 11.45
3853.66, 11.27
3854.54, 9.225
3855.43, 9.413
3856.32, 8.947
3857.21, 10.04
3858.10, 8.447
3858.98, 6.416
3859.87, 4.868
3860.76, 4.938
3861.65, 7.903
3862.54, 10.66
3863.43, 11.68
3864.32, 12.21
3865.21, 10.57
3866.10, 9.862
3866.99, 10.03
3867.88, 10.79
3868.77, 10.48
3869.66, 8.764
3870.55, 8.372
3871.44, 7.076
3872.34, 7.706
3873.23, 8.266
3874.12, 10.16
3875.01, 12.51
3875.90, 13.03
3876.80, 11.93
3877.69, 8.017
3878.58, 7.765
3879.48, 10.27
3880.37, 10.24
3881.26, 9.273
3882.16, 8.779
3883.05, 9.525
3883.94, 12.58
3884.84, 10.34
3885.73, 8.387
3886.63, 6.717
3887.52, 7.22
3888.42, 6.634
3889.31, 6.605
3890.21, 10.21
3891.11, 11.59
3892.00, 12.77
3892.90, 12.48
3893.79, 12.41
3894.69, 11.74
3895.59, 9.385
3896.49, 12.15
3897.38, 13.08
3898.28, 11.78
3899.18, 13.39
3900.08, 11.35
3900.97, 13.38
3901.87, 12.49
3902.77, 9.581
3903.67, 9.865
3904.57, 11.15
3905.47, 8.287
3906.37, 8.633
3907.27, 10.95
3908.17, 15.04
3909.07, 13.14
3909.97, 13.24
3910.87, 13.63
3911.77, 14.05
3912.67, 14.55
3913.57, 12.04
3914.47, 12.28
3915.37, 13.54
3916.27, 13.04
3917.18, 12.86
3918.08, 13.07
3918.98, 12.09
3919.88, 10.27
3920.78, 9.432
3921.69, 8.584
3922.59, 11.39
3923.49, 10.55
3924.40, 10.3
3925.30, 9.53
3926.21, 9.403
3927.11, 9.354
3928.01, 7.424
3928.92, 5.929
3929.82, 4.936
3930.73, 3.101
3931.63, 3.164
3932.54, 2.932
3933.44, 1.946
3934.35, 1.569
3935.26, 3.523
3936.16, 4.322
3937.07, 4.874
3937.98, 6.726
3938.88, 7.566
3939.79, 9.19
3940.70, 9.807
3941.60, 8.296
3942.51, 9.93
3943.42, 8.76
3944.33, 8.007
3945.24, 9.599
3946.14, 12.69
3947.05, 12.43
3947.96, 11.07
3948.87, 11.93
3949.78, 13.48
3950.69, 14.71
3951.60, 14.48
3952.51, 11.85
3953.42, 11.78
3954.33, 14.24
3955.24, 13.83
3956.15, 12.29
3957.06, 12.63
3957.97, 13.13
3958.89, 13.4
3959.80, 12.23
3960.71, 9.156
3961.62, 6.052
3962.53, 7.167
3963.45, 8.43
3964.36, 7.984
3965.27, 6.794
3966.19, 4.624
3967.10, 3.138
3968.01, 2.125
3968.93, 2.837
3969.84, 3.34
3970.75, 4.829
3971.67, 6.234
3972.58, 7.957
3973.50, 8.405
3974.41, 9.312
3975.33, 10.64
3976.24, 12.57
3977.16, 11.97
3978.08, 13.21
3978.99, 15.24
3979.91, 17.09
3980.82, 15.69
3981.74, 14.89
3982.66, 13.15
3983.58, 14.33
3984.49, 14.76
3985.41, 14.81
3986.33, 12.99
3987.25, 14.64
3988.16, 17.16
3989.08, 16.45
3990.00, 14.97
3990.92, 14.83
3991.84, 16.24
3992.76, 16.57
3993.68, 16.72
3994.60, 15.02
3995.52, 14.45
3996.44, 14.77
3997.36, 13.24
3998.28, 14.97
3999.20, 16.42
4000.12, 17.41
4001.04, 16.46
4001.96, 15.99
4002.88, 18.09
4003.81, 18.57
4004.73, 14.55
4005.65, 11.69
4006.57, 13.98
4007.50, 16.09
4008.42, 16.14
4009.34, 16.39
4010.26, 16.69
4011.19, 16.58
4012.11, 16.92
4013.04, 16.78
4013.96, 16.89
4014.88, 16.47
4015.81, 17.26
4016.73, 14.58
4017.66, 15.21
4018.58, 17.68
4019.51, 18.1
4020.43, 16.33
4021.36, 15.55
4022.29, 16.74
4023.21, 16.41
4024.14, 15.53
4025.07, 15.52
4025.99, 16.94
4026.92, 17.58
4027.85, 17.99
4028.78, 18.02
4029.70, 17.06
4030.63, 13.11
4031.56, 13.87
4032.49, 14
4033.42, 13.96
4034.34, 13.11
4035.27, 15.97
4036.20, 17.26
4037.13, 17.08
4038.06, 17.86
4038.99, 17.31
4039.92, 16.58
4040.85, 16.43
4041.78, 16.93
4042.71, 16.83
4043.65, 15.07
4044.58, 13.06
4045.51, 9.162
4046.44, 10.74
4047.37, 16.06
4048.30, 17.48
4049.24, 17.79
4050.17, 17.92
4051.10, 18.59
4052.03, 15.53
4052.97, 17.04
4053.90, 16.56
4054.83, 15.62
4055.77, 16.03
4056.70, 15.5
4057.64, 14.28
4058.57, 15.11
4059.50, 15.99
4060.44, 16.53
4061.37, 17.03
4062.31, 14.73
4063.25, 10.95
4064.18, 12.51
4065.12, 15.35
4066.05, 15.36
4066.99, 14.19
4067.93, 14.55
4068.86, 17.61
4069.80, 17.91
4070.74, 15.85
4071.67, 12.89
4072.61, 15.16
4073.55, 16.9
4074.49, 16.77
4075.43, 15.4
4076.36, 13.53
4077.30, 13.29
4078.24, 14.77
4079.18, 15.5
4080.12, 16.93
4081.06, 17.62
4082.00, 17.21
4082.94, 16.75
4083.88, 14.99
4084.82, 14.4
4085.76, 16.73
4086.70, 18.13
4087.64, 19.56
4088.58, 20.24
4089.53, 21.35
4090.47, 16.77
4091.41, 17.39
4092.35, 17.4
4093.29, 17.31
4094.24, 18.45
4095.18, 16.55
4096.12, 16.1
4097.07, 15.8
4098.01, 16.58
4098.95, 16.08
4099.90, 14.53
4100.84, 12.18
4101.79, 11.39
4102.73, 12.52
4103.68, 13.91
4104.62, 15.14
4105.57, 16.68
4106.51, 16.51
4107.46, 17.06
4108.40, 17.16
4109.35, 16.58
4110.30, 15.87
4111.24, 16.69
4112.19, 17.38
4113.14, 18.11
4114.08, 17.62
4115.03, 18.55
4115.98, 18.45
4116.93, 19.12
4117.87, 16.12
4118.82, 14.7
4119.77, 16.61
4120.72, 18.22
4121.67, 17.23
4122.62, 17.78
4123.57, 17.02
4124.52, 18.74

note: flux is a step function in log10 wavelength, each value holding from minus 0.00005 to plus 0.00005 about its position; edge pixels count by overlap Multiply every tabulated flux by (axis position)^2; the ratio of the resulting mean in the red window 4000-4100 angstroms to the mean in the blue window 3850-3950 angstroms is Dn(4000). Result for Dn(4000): 1.77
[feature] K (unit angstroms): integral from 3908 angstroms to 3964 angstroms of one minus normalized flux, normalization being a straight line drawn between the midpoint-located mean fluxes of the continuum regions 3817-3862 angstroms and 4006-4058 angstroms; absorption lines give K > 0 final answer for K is 9.4 angstroms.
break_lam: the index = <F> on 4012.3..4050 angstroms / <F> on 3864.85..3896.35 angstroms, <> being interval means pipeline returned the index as 1.62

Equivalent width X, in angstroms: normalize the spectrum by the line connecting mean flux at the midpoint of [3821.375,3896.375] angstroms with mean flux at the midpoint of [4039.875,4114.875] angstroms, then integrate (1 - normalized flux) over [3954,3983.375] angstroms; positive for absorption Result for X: 6.1 angstroms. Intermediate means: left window 8.87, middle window 9.85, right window 15.9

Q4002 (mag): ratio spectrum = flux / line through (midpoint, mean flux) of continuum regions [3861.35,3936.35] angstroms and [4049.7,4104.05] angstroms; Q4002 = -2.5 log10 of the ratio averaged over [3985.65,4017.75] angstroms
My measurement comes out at -0.18 mag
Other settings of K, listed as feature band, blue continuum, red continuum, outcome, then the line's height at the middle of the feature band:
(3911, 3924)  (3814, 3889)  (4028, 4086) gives -1.4 angstroms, 10.8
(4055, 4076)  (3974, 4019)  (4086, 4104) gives 1.0 angstroms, 16.1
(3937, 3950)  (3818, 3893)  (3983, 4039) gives 3.2 angstroms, 12.8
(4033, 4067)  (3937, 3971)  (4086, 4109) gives -3.4 angstroms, 14.1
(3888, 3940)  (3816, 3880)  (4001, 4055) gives 6.3 angstroms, 11.3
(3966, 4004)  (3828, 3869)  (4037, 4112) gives 0.9 angstroms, 13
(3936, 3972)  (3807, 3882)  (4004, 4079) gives 9.9 angstroms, 12.7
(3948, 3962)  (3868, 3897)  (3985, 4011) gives 1.1 angstroms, 13.4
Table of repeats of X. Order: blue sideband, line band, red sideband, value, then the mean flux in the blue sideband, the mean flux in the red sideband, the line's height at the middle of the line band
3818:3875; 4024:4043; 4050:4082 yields -2.13 angstroms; 8.42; 15.6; 14.5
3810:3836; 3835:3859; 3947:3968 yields -1.96 angstroms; 7.91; 10.5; 8.37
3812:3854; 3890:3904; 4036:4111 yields -2.11 angstroms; 8.17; 15.9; 10.2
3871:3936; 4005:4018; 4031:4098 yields -1.74 angstroms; 9.91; 15.9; 14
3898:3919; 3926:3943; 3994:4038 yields 9.30 angstroms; 12.2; 16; 13.1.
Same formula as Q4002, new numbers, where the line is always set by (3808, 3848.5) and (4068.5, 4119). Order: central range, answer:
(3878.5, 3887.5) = 0.08 mag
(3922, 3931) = 0.34 mag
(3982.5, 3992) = -0.14 mag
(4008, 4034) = -0.14 mag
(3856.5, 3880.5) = 0.03 mag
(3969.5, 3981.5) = 0.21 mag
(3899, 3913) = -0.12 mag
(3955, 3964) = 0.15 mag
